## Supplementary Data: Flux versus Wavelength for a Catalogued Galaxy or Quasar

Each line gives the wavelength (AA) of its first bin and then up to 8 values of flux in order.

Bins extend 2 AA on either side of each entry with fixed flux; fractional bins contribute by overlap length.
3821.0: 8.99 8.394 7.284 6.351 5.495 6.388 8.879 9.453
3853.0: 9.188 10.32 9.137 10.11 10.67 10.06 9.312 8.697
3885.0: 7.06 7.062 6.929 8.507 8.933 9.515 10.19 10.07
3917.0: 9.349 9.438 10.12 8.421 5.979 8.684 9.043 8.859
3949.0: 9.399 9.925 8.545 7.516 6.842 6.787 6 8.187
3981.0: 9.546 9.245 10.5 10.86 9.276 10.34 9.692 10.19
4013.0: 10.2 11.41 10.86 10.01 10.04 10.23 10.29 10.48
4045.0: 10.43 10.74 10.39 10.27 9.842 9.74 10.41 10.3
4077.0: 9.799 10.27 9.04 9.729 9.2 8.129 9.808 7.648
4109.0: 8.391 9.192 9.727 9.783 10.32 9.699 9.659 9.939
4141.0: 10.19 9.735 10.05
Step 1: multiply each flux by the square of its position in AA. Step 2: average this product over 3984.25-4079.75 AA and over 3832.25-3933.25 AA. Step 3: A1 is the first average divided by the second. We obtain 1.3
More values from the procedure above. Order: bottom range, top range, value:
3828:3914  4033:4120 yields 1.25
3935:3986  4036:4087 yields 1.28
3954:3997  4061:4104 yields 1.19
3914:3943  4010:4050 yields 1.26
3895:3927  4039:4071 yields 1.16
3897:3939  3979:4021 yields 1.17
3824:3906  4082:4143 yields 1.26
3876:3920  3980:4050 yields 1.25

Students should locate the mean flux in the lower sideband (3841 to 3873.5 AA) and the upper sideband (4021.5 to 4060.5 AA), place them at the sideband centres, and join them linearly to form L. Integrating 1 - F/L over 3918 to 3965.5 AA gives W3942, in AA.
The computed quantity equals 6.0 AA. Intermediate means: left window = 9.51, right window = 10.3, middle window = 8.64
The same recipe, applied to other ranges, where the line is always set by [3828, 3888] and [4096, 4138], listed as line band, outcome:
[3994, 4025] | -4.42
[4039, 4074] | -4.42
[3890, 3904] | 0.85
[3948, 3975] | 3.21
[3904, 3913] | -1.28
